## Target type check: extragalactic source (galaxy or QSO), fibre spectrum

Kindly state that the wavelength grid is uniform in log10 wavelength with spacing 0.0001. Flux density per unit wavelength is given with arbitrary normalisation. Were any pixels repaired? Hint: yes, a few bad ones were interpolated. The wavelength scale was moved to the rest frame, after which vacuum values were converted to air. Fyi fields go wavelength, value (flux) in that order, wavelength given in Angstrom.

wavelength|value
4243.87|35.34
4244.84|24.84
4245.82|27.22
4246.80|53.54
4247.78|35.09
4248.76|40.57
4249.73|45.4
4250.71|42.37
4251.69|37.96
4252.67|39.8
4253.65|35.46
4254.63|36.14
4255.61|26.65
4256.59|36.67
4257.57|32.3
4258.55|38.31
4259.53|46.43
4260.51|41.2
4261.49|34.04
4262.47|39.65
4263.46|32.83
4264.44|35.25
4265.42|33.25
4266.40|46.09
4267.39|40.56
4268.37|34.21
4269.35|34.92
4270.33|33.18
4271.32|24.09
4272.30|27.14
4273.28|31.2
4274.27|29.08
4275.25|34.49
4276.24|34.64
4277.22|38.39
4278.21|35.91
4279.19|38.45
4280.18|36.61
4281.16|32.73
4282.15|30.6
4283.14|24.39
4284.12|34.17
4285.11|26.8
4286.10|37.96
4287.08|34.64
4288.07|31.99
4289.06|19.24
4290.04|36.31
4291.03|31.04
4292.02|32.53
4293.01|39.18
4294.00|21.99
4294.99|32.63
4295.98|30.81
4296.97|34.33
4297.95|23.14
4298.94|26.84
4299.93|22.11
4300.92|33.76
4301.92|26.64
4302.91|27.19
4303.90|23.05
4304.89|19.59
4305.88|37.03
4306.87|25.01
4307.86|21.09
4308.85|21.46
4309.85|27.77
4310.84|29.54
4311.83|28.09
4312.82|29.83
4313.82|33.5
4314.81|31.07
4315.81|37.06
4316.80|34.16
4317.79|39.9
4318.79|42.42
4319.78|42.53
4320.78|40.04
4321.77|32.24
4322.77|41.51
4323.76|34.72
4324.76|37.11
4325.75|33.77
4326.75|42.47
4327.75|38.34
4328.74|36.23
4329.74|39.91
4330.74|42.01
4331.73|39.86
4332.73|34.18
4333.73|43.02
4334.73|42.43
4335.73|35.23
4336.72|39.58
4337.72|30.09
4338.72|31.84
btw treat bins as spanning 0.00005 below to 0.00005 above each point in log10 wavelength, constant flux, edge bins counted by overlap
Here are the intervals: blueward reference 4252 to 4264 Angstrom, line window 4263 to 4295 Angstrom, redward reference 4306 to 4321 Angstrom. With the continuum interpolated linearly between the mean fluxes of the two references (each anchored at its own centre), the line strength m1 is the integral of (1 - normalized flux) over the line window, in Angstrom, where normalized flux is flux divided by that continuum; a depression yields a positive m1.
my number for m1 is 1.9 Angstrom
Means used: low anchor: 36.6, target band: 32.9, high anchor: 32.2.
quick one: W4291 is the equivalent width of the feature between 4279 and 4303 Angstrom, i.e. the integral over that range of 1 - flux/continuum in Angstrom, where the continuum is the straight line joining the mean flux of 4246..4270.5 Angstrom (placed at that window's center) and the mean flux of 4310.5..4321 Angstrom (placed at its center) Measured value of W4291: 3.8 Angstrom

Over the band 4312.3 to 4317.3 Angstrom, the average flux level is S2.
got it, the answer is 33.1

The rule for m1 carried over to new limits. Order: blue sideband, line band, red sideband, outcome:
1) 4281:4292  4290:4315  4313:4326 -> 3.83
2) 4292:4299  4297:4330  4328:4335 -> 2.84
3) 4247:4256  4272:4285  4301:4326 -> 0.99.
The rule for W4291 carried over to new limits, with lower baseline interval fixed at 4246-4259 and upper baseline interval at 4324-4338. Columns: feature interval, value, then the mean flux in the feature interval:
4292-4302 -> 2.3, 29.4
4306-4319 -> 2.5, 30.8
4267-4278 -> 1.5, 32.9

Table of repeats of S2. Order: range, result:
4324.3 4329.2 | 37.6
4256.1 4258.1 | 34.6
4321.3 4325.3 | 36.4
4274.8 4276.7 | 34.5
